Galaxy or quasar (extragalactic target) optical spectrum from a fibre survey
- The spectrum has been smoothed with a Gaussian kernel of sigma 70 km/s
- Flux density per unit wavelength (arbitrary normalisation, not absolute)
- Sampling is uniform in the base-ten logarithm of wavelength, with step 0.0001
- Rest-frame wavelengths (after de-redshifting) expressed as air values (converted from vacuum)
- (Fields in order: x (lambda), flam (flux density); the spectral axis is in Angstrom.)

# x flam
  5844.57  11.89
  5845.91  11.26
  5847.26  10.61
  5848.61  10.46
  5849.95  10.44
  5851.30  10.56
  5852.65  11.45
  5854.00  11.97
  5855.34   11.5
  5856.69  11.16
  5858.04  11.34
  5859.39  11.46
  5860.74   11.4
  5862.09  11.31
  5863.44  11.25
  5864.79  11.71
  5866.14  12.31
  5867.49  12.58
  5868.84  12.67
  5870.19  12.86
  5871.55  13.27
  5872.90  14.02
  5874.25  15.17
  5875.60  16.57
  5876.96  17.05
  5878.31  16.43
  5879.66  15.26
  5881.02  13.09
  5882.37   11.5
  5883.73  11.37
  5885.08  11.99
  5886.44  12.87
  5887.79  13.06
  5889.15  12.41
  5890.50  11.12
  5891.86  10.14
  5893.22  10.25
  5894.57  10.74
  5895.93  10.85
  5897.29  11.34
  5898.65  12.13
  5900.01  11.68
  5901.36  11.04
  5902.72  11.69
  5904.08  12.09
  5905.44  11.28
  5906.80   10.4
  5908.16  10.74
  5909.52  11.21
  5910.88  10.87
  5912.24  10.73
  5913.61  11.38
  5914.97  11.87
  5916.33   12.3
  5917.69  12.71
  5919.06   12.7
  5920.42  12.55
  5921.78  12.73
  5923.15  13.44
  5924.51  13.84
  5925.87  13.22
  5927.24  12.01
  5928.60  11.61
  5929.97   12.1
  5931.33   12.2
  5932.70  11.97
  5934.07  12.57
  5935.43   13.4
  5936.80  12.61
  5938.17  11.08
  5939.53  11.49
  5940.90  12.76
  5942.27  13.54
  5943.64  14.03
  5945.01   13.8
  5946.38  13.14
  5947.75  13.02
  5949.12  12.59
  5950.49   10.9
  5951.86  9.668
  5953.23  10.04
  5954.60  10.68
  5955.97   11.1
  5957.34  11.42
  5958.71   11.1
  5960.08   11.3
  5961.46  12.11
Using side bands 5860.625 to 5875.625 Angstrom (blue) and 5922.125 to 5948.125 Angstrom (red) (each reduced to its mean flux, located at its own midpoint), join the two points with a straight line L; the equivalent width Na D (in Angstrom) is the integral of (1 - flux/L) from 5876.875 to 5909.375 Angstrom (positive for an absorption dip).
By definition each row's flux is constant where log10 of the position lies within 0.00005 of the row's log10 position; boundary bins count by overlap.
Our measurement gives 2.0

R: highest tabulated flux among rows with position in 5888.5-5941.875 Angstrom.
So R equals 13.84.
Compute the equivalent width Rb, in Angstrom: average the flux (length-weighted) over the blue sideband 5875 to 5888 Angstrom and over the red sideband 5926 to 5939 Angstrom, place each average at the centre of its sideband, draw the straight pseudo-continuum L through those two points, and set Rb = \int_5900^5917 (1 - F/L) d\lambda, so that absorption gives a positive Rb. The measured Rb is 2.22 Angstrom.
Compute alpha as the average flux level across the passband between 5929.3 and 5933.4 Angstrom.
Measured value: 12.1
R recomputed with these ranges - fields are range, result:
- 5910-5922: 12.73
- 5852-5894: 17.05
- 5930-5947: 14.03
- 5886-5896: 13.06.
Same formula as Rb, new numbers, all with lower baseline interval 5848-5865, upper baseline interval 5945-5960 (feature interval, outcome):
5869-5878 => -2.8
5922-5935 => -1.3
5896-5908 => -0.1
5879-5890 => -1.3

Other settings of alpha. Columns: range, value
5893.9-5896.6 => 10.8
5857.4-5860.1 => 11.4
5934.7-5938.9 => 12.4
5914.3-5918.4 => 12.3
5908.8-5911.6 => 11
